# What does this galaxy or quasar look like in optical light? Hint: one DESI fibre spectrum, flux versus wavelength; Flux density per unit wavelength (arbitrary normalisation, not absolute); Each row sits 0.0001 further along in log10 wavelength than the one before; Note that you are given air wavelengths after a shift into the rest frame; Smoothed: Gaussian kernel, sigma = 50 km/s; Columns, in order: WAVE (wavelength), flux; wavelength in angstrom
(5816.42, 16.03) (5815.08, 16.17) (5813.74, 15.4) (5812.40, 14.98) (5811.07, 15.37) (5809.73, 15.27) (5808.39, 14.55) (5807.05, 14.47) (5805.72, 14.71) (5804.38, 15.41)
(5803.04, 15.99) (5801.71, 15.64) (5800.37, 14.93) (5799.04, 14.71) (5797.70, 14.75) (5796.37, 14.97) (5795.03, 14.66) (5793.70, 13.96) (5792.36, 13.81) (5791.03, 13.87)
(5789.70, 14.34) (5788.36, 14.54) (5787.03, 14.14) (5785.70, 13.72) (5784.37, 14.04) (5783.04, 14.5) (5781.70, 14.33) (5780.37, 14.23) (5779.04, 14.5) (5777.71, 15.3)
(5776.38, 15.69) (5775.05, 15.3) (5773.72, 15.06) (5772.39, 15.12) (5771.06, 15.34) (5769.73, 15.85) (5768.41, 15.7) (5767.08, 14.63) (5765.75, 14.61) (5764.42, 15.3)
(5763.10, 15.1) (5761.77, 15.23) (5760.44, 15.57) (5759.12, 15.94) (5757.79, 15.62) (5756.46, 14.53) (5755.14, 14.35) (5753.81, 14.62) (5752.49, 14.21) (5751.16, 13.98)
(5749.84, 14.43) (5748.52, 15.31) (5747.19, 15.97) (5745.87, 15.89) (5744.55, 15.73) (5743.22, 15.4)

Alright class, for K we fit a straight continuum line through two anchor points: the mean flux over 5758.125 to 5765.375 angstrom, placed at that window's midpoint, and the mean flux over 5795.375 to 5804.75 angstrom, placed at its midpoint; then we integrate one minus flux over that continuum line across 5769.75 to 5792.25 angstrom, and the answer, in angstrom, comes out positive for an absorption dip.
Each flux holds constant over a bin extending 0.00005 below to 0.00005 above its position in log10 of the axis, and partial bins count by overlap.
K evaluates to 0.95 angstrom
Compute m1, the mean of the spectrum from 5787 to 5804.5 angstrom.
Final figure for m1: 14.7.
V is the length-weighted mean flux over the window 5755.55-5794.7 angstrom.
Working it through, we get 14.8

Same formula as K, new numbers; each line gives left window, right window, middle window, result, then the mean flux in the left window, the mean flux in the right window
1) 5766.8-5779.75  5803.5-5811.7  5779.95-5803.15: 1.0 angstrom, 15.3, 15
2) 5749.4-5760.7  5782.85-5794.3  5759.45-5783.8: -1.1 angstrom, 14.8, 14.1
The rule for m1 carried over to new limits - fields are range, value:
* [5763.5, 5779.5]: 15.2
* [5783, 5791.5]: 14.2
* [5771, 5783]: 14.9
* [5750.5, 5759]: 14.6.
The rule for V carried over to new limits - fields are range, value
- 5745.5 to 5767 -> 15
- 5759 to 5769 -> 15.2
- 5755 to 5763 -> 15.2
